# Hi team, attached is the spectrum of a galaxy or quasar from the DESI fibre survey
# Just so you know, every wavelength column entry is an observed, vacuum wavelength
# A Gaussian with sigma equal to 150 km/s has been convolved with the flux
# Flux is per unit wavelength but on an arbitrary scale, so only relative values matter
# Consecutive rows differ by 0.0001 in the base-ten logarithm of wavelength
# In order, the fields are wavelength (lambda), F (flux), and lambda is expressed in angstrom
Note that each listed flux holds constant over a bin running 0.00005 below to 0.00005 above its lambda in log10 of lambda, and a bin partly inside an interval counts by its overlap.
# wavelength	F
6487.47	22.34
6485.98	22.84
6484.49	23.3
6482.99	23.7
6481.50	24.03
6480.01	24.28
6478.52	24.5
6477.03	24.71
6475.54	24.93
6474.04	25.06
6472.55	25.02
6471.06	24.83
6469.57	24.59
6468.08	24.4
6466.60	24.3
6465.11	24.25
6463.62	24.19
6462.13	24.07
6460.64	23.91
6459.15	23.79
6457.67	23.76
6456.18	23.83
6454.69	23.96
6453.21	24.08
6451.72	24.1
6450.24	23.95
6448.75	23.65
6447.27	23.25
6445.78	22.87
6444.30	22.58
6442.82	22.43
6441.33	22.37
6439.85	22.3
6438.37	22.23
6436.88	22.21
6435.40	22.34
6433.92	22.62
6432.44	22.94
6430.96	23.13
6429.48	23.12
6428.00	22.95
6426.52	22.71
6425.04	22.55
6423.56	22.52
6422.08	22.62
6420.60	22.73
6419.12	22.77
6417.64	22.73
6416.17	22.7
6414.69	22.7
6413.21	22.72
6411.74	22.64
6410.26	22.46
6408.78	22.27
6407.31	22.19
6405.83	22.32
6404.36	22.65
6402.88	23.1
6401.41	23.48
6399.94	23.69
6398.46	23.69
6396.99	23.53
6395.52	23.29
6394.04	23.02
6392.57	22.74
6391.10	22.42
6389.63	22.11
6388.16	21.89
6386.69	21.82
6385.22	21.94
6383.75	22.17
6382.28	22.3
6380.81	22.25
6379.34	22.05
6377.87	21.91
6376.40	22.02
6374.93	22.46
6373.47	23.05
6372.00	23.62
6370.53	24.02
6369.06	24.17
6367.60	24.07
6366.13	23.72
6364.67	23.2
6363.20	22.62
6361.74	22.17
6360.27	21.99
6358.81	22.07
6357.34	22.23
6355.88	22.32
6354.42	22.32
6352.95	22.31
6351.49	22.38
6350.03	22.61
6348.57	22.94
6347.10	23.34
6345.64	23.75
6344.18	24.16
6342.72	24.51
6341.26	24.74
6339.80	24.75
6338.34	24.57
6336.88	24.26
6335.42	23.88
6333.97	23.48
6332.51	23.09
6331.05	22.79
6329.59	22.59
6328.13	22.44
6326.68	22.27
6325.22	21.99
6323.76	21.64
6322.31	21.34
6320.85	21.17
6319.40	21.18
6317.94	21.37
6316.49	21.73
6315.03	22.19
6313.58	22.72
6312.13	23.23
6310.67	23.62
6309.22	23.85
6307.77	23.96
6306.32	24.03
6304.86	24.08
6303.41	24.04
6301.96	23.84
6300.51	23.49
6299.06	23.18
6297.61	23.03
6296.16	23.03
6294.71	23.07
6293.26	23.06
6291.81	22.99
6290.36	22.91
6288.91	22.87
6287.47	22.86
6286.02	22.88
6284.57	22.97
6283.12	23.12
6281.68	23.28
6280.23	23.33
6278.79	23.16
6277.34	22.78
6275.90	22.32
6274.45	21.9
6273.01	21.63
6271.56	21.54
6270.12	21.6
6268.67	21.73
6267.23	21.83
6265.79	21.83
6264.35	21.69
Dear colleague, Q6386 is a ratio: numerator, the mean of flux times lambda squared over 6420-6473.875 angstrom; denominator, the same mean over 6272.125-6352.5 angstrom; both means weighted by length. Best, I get 1.1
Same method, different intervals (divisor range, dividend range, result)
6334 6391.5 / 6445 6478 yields 1.09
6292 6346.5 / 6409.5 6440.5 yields 1.01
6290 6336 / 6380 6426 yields 1.02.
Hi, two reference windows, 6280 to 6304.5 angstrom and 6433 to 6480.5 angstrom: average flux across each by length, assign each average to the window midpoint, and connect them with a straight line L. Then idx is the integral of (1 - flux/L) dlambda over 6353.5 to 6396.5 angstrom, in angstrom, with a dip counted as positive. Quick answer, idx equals 1.5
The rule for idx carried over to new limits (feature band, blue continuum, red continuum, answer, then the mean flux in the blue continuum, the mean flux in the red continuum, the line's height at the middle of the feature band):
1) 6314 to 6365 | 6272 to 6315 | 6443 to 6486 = 1.34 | 23.1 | 24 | 23.4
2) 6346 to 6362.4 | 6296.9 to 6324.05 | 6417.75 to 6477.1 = 0.41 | 22.8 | 23.4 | 23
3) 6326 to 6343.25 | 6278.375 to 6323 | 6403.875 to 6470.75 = -0.46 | 23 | 23.1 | 23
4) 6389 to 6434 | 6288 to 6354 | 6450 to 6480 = 1.96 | 23.1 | 24.3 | 23.9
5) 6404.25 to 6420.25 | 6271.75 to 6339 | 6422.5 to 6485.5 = 0.56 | 22.9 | 23.6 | 23.4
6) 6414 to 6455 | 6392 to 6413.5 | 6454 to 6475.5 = 1.29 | 22.9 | 24.3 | 23.6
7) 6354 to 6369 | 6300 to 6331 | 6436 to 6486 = 0.19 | 22.7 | 23.8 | 23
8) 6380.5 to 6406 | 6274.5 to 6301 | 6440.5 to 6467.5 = 0.76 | 23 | 23.6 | 23.4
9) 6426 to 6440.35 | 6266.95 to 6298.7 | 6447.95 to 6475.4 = 0.78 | 22.6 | 24.2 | 24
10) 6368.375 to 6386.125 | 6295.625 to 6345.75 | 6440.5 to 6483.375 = 0.62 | 23.1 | 24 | 23.5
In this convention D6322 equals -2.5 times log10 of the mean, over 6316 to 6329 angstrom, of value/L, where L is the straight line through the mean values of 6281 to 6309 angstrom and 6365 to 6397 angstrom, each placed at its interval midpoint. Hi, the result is 0.07 mag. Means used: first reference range 23.3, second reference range 22.7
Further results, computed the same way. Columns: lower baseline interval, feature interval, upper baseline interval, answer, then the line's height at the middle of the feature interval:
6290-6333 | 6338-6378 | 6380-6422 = -0.02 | 22.7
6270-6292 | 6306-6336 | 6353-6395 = 0.00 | 22.6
